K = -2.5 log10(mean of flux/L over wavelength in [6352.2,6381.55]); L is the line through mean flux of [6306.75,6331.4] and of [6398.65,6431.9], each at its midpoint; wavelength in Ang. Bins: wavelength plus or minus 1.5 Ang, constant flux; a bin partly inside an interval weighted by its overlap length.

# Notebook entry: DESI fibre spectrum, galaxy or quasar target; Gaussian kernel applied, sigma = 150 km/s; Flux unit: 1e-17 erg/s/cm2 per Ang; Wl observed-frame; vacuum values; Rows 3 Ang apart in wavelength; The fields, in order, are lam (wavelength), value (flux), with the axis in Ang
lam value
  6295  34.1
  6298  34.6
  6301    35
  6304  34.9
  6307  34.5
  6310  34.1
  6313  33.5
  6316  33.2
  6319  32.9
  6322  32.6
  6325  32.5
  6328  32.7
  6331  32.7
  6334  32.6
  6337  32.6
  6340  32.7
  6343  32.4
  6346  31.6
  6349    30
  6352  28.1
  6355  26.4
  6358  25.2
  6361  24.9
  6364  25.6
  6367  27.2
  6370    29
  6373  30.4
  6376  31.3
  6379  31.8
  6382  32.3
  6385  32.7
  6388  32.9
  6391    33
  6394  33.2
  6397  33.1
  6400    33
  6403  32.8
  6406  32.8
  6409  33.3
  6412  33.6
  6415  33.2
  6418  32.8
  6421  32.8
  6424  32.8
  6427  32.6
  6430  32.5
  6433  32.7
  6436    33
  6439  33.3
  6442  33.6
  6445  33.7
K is 0.17 mag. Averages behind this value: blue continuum 33.1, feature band 28.1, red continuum 32.9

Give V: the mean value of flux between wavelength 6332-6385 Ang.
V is 29.8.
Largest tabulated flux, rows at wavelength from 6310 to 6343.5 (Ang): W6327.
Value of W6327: 34.1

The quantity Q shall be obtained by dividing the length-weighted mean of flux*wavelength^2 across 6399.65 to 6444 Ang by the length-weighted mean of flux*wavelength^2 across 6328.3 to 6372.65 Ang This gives 1.1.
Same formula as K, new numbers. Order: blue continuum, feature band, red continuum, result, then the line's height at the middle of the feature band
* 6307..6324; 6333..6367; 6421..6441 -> 0.14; 33.2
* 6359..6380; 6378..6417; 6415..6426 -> -0.07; 30.9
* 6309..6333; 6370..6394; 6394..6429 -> 0.04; 33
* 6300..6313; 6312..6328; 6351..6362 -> -0.02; 32.2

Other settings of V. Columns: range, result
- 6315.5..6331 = 32.7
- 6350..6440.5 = 31.3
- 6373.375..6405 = 32.5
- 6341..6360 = 28.9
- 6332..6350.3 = 32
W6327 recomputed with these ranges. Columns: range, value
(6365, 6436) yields 33.6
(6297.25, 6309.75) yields 35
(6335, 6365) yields 32.7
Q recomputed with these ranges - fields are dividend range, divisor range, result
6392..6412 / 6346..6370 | 1.23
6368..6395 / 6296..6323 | 0.96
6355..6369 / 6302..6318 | 0.77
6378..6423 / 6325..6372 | 1.13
